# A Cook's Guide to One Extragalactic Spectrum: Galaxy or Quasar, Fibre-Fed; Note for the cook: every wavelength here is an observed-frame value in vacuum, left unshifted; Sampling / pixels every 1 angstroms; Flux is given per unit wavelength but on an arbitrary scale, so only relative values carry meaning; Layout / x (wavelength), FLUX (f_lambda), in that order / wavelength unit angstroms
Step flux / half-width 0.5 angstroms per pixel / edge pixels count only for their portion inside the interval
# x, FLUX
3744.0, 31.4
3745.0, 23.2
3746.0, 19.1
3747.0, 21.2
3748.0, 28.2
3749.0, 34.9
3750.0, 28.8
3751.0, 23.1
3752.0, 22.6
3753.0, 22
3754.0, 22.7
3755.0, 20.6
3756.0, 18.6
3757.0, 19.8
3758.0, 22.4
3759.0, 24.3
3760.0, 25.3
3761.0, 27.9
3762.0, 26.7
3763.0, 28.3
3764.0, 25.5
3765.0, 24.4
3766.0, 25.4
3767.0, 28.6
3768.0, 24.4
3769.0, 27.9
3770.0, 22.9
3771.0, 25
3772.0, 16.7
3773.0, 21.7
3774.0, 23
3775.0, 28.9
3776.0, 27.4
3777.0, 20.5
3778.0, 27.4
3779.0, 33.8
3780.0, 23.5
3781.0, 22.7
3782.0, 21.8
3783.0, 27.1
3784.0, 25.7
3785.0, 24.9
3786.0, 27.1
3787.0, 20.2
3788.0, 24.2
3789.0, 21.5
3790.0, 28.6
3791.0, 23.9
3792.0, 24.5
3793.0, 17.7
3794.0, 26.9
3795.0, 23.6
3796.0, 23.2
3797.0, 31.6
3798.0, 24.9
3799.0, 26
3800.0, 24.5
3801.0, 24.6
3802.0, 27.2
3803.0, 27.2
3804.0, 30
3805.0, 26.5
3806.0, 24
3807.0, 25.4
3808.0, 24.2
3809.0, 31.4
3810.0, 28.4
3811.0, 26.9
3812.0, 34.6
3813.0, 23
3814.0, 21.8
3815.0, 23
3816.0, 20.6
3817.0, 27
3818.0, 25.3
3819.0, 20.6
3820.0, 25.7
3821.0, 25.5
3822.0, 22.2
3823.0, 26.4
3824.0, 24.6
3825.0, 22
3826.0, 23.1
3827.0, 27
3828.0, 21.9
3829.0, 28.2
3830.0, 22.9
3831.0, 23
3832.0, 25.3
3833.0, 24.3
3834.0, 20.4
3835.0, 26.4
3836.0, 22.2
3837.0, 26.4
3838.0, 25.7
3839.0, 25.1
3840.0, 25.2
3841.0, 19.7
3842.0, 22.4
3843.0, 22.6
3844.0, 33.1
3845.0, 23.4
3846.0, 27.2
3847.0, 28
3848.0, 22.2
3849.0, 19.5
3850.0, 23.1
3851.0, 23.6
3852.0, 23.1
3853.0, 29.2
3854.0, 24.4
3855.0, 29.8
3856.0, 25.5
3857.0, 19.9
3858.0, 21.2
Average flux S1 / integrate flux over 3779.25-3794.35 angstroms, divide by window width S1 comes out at 24.2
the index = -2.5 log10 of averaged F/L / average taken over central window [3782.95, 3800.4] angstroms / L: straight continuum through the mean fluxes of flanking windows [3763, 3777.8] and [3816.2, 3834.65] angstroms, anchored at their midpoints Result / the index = -0.01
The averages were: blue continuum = 24.6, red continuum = 24.1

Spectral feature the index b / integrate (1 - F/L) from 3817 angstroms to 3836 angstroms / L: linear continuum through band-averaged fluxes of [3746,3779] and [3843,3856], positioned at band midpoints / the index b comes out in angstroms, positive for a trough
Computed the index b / 0.8 angstroms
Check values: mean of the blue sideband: 24.7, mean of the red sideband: 25.4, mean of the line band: 24.2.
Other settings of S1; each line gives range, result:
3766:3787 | 24.9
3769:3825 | 25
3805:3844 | 24.7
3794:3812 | 26.7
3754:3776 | 24.2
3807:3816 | 26.3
